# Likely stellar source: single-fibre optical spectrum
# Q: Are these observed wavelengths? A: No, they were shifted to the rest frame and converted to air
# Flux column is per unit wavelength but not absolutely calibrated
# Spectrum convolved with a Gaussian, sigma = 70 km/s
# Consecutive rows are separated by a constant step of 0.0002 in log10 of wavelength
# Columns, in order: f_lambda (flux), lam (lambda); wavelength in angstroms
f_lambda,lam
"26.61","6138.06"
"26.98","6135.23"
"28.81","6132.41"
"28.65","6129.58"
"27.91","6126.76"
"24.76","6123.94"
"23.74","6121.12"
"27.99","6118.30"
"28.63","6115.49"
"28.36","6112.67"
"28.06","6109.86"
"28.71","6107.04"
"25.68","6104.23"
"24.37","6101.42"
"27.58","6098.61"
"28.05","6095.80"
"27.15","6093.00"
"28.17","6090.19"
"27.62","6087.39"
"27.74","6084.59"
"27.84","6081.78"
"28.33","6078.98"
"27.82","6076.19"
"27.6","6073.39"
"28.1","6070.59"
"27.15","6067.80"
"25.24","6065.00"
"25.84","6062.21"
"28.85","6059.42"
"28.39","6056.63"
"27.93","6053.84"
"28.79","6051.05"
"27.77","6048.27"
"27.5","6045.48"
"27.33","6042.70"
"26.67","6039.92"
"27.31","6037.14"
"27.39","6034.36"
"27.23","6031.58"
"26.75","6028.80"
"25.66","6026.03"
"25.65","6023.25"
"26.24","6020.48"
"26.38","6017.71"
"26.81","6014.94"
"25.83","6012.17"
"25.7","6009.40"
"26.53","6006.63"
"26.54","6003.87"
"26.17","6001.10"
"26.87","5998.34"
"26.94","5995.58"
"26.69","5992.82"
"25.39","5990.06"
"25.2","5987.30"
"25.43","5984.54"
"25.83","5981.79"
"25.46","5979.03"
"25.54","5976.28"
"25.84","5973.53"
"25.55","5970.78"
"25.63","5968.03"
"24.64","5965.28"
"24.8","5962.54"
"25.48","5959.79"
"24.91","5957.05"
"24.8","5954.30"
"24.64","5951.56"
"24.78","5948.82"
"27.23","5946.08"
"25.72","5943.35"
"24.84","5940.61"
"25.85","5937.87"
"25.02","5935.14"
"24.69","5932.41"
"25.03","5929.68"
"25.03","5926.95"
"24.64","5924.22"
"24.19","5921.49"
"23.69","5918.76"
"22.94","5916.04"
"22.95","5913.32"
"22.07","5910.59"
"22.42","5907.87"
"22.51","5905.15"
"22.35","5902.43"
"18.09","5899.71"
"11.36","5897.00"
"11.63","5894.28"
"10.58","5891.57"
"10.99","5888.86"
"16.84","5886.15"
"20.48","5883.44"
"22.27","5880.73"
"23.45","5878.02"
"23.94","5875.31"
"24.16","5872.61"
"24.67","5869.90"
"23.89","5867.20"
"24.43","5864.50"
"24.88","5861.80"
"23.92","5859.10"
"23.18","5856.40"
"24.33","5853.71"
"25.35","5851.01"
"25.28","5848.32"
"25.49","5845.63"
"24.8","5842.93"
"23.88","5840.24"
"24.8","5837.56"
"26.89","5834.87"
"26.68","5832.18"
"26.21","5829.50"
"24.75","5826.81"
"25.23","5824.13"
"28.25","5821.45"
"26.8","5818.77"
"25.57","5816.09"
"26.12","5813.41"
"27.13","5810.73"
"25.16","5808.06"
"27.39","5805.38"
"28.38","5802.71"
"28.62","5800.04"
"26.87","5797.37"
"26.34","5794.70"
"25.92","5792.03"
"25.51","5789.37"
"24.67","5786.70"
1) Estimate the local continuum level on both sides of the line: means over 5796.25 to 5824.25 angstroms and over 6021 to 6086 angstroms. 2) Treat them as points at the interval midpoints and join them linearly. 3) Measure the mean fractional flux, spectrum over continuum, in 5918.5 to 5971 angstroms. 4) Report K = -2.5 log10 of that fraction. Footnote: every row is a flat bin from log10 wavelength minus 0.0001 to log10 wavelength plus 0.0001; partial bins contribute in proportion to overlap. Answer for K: 0.09 mag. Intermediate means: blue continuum 26.9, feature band 25.1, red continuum 27.3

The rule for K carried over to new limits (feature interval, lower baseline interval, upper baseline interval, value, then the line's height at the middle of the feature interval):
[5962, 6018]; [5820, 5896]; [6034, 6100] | 0.00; 25.8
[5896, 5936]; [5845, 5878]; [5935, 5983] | 0.11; 24.9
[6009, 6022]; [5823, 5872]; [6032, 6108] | 0.02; 26.8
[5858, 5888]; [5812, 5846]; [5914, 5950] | 0.12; 25.4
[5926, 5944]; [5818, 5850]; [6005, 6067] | 0.05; 26.3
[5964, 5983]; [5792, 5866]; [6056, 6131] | 0.05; 26.6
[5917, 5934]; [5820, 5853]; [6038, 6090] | 0.08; 26.4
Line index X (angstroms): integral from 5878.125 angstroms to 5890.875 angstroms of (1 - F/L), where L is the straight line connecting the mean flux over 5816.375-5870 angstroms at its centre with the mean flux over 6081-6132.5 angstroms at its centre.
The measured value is 3.8 angstroms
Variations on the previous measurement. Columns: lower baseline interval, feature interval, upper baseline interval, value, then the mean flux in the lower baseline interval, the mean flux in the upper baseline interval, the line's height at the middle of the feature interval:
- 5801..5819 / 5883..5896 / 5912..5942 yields 5.99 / 26.7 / 24.4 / 25.2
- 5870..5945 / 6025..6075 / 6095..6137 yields -3.81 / 21.5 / 27.2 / 25.4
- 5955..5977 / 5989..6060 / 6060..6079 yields -1.47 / 25.3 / 27.1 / 26.3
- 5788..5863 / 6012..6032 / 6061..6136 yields 0.44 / 25.8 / 27.3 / 26.9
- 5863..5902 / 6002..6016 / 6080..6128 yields -1.48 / 19.1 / 27.2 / 23.7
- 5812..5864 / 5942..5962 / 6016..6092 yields 0.80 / 25.4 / 27.3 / 26.4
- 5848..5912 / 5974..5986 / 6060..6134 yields -0.87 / 20.9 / 27.3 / 23.9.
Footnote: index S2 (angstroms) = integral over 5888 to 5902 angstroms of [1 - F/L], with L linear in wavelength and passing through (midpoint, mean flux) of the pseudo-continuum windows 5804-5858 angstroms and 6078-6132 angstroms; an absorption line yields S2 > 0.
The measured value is 6.89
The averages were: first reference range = 25.7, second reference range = 27.3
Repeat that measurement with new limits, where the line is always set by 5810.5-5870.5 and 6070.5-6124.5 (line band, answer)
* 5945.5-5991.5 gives 1.7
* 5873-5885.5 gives 1.6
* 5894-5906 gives 3.9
